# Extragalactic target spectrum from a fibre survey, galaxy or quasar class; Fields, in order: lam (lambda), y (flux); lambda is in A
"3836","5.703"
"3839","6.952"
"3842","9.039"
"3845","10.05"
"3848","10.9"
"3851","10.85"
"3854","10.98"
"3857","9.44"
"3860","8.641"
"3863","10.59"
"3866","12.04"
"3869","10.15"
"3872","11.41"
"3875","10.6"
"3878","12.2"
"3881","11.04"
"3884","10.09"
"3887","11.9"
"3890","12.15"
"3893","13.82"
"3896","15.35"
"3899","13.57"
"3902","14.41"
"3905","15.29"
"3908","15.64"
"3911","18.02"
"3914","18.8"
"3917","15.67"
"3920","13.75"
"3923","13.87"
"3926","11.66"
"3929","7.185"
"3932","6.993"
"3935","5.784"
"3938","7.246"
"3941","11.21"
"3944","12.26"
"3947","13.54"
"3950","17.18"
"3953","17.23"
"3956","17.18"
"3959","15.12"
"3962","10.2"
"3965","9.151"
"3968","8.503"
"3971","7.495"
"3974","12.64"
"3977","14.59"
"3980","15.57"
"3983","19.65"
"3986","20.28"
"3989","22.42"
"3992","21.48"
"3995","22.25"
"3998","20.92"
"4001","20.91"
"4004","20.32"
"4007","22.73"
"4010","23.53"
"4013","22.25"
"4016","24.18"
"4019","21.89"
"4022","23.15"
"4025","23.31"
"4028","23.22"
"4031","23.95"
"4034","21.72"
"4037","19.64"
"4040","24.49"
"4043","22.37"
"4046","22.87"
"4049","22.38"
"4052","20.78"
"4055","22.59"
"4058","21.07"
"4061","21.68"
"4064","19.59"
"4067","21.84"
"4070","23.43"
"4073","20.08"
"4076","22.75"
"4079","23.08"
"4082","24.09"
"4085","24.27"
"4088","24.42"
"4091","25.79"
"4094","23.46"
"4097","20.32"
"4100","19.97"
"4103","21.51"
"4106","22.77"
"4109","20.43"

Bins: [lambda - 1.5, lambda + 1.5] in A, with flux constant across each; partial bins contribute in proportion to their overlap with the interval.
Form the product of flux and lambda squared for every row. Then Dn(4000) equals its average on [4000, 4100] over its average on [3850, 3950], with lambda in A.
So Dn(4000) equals 2.00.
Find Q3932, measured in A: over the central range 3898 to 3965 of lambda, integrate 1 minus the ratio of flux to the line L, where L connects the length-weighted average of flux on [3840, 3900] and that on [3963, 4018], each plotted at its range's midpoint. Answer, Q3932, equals 6.7 A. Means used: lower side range 11.2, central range 13.2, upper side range 18.2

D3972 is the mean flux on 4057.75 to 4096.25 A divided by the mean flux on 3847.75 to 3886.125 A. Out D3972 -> 2.13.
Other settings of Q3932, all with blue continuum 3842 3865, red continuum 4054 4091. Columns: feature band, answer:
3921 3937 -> 5.8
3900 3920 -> -4.0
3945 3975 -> 6.1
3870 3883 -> 0.3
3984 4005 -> -3.6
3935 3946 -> 3.9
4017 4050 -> -3.8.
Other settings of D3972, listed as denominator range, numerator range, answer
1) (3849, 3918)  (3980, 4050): 1.74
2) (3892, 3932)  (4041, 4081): 1.55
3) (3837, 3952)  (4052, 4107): 1.88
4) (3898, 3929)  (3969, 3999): 1.19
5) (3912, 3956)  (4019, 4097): 1.80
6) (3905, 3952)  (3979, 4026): 1.70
